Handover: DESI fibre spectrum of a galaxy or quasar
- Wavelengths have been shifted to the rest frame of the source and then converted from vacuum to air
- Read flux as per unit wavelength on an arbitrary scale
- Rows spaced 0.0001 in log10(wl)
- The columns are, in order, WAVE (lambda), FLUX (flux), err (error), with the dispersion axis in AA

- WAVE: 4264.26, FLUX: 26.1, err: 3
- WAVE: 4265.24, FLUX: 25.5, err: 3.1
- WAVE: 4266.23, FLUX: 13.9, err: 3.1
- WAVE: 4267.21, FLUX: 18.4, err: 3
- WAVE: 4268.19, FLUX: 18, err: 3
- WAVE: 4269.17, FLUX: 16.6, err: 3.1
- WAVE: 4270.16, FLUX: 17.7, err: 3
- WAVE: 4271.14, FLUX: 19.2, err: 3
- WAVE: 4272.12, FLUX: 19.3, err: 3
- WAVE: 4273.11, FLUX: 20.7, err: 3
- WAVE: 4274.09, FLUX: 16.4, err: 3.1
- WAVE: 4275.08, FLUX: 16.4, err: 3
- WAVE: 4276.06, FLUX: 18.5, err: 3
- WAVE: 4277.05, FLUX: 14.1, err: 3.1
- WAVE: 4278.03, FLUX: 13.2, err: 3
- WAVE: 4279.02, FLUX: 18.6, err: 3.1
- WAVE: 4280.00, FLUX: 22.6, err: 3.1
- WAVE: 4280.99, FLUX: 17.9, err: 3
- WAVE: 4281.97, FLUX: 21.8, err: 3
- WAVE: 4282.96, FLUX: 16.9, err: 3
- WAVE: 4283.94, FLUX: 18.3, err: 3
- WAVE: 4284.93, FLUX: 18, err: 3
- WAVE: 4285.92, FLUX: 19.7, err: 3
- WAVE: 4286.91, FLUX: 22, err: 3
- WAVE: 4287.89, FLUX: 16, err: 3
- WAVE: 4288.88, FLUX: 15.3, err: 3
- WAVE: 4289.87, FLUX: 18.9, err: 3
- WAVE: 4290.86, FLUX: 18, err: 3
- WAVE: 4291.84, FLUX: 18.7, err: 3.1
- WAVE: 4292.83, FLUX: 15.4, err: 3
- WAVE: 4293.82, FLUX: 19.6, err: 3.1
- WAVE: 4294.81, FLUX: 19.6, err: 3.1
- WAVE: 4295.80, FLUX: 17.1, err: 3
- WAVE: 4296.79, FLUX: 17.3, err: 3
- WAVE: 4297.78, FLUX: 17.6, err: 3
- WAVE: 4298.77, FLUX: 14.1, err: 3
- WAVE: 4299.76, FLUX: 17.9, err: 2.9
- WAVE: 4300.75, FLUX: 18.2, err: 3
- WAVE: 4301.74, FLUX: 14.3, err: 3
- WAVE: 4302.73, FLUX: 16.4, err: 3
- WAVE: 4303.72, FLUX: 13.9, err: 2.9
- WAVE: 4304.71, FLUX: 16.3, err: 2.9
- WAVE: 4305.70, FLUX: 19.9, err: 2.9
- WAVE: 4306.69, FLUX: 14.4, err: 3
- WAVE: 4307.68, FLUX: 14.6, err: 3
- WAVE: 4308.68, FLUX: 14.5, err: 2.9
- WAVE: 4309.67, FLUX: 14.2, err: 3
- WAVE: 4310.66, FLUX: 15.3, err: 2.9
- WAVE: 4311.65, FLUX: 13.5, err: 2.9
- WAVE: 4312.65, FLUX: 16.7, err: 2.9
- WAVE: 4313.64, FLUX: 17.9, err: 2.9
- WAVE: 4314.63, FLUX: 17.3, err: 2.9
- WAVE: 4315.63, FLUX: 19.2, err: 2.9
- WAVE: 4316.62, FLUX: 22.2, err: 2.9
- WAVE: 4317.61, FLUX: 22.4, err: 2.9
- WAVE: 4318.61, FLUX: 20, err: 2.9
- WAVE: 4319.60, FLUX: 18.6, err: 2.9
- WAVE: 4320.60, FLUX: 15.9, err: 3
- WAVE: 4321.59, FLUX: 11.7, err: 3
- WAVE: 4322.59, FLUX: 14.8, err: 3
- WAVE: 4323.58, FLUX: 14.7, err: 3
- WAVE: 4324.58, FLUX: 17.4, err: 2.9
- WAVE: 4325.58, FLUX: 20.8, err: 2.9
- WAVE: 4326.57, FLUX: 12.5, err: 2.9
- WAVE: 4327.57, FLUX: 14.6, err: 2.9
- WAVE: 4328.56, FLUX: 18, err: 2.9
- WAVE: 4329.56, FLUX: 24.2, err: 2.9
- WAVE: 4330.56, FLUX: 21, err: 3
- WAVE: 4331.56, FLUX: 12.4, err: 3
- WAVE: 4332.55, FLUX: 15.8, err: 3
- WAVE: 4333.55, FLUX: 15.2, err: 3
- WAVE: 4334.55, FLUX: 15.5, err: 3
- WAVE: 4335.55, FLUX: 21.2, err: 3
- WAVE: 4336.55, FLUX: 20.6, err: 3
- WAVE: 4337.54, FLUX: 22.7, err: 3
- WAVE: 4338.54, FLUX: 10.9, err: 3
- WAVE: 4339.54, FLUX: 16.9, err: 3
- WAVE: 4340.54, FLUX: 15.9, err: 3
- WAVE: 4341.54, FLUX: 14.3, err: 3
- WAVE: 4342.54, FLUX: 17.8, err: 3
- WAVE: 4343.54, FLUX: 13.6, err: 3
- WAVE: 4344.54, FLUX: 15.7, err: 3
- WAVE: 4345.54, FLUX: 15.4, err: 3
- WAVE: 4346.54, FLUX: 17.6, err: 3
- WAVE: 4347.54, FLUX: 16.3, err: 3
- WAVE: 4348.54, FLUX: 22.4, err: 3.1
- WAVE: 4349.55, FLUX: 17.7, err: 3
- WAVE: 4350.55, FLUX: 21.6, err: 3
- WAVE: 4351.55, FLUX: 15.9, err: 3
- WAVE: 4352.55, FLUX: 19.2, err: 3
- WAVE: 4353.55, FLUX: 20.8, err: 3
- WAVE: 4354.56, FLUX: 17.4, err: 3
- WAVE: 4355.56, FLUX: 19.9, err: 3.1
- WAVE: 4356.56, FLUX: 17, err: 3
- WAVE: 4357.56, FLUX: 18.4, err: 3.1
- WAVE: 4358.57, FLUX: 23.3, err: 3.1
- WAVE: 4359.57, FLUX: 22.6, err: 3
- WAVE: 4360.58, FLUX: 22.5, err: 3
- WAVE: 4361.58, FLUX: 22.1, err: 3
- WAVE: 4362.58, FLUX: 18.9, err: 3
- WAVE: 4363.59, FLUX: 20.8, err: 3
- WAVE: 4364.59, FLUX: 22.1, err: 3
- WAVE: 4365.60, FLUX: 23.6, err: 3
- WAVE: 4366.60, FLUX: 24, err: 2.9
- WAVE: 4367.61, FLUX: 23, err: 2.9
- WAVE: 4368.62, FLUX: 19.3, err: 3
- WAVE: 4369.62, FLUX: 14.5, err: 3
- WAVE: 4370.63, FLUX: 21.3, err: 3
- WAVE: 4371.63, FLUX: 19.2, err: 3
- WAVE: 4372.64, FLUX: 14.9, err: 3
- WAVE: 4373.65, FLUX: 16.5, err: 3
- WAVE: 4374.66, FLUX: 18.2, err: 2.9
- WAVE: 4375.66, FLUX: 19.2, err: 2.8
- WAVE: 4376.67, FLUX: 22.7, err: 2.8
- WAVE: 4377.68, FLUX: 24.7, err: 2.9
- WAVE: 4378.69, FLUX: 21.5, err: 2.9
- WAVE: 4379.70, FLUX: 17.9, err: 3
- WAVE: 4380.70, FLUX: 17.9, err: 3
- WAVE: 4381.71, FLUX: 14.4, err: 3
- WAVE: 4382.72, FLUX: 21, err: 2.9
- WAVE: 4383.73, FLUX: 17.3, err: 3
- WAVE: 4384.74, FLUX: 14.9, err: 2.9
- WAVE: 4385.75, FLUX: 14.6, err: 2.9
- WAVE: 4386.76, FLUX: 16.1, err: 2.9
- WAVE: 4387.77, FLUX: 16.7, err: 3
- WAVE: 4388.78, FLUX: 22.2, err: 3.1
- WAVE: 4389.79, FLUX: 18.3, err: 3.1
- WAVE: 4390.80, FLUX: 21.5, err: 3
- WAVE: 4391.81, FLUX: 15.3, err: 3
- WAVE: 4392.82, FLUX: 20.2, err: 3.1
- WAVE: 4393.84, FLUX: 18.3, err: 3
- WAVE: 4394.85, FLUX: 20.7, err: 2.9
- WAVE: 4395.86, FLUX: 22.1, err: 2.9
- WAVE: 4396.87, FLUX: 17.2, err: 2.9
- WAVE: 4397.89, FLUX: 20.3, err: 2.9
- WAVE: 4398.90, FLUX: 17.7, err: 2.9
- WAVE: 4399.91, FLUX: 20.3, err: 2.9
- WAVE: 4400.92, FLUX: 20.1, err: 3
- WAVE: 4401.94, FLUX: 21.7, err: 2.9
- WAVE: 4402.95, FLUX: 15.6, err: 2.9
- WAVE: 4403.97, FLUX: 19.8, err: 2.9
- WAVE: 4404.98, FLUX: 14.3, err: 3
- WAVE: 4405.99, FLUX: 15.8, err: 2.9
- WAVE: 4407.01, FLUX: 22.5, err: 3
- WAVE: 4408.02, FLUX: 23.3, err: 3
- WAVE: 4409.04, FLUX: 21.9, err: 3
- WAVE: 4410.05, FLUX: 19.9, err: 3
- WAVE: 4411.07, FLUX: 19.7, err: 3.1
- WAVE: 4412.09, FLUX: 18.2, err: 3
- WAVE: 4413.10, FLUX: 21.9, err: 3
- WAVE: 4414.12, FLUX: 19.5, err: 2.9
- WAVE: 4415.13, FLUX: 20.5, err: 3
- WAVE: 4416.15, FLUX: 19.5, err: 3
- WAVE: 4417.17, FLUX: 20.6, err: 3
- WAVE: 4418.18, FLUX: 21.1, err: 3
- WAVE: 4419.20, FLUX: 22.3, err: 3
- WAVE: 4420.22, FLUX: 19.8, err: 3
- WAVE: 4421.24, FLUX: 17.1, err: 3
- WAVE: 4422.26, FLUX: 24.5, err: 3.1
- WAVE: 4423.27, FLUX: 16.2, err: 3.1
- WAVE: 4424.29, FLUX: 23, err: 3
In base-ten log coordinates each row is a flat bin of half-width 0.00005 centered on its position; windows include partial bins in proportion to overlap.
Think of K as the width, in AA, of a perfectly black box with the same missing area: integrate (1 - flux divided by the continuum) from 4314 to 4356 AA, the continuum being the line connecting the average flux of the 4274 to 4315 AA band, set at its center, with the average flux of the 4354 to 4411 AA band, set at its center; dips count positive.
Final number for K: 1.35 AA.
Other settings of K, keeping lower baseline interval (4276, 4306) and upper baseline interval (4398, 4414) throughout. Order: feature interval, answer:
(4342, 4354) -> 0.5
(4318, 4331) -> 0.6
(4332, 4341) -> 0.6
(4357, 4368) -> -1.8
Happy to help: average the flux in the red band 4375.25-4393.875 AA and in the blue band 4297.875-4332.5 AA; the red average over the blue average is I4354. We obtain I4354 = 1.11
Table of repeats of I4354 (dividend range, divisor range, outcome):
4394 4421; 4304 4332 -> 1.17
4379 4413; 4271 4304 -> 1.06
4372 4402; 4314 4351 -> 1.08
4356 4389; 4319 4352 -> 1.15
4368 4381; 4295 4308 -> 1.16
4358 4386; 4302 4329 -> 1.19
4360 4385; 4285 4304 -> 1.13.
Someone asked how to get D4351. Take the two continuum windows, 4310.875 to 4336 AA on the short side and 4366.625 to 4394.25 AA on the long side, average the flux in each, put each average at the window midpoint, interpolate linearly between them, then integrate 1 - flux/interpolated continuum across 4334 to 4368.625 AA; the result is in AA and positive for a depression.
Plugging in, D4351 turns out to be -2.04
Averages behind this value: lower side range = 17.3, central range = 19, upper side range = 18.7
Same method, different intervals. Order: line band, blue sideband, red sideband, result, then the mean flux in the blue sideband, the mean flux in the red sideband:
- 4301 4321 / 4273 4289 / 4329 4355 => 1.0 AA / 18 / 17.6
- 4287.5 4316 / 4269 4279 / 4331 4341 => 0.7 AA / 17.3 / 16.7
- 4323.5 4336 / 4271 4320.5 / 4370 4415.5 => 0.6 AA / 17.6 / 19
